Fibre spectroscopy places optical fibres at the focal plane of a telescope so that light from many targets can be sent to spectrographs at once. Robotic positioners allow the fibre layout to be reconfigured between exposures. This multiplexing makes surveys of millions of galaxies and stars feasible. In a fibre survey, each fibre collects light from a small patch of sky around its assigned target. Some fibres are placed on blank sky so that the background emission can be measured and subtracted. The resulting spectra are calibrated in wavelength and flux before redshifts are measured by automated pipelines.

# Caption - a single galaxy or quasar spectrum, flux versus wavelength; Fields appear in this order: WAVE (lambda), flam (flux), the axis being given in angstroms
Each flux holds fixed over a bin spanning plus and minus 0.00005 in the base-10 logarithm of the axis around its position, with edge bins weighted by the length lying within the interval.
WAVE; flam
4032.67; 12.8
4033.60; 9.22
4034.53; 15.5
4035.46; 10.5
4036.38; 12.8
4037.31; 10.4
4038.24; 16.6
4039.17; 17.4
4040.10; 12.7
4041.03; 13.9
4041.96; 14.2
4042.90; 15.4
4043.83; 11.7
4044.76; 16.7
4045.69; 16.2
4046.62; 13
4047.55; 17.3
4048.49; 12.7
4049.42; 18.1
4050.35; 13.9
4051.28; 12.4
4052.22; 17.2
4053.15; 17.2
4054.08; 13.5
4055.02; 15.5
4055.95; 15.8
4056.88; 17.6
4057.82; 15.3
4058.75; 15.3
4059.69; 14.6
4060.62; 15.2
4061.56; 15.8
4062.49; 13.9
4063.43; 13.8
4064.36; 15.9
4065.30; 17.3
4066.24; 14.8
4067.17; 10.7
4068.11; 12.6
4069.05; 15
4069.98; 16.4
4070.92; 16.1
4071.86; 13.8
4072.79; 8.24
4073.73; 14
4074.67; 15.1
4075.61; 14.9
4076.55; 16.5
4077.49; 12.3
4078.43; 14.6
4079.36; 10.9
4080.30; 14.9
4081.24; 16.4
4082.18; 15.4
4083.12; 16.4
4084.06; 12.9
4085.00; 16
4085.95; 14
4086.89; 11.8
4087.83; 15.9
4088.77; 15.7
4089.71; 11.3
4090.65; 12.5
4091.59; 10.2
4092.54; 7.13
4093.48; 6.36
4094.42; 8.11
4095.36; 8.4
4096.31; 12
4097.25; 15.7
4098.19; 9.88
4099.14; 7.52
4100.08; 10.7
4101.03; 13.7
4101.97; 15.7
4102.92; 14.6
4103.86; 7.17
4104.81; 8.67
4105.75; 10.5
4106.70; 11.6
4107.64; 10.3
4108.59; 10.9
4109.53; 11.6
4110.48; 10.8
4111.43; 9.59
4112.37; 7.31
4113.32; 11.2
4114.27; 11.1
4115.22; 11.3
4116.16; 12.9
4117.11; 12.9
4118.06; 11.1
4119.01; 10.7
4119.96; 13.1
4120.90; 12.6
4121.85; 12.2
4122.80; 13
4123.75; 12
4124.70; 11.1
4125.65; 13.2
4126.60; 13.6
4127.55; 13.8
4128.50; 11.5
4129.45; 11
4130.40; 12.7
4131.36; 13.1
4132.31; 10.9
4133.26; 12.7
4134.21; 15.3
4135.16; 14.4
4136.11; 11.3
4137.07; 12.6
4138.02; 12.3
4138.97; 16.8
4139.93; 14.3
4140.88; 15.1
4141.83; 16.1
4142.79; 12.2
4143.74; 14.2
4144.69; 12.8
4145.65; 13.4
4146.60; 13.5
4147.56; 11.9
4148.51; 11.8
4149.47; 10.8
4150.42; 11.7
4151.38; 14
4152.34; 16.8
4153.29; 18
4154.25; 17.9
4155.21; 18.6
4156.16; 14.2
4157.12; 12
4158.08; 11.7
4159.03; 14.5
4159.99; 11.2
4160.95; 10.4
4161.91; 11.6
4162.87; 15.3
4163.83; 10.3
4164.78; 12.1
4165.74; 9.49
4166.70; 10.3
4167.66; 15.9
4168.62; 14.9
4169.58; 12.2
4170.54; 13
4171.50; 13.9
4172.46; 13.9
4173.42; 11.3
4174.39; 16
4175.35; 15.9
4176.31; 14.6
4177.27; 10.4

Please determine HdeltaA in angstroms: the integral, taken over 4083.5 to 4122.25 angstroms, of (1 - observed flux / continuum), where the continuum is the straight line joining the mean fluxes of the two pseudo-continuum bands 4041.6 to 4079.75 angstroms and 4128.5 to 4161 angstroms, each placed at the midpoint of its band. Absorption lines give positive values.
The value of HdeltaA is 7.4 angstroms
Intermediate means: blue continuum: 14.7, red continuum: 13.5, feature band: 11.4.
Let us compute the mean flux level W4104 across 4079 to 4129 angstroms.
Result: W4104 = 11.9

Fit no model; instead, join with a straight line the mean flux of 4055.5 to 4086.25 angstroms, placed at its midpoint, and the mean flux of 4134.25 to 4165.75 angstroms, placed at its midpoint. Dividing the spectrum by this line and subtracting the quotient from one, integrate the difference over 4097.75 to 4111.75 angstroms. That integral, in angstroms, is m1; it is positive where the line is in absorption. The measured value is 3.2 angstroms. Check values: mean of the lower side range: 14.6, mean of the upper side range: 13.5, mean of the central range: 10.9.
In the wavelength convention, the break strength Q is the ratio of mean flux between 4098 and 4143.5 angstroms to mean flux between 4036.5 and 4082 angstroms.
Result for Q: 0.82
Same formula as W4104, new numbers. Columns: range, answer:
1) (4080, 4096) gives 12.5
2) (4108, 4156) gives 12.9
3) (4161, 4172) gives 12.6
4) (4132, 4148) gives 13.6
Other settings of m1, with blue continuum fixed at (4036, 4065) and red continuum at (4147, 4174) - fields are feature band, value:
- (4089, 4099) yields 2.8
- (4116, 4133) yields 1.8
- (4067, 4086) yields 0.4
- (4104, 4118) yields 3.3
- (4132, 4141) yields 0.0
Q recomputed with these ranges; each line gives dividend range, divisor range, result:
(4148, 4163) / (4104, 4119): 1.28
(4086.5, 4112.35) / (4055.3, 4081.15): 0.76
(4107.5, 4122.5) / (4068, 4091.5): 0.80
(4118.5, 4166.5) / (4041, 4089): 0.89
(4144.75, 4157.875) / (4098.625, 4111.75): 1.29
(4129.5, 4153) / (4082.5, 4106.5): 1.14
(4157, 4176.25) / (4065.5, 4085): 0.91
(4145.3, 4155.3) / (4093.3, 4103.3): 1.27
